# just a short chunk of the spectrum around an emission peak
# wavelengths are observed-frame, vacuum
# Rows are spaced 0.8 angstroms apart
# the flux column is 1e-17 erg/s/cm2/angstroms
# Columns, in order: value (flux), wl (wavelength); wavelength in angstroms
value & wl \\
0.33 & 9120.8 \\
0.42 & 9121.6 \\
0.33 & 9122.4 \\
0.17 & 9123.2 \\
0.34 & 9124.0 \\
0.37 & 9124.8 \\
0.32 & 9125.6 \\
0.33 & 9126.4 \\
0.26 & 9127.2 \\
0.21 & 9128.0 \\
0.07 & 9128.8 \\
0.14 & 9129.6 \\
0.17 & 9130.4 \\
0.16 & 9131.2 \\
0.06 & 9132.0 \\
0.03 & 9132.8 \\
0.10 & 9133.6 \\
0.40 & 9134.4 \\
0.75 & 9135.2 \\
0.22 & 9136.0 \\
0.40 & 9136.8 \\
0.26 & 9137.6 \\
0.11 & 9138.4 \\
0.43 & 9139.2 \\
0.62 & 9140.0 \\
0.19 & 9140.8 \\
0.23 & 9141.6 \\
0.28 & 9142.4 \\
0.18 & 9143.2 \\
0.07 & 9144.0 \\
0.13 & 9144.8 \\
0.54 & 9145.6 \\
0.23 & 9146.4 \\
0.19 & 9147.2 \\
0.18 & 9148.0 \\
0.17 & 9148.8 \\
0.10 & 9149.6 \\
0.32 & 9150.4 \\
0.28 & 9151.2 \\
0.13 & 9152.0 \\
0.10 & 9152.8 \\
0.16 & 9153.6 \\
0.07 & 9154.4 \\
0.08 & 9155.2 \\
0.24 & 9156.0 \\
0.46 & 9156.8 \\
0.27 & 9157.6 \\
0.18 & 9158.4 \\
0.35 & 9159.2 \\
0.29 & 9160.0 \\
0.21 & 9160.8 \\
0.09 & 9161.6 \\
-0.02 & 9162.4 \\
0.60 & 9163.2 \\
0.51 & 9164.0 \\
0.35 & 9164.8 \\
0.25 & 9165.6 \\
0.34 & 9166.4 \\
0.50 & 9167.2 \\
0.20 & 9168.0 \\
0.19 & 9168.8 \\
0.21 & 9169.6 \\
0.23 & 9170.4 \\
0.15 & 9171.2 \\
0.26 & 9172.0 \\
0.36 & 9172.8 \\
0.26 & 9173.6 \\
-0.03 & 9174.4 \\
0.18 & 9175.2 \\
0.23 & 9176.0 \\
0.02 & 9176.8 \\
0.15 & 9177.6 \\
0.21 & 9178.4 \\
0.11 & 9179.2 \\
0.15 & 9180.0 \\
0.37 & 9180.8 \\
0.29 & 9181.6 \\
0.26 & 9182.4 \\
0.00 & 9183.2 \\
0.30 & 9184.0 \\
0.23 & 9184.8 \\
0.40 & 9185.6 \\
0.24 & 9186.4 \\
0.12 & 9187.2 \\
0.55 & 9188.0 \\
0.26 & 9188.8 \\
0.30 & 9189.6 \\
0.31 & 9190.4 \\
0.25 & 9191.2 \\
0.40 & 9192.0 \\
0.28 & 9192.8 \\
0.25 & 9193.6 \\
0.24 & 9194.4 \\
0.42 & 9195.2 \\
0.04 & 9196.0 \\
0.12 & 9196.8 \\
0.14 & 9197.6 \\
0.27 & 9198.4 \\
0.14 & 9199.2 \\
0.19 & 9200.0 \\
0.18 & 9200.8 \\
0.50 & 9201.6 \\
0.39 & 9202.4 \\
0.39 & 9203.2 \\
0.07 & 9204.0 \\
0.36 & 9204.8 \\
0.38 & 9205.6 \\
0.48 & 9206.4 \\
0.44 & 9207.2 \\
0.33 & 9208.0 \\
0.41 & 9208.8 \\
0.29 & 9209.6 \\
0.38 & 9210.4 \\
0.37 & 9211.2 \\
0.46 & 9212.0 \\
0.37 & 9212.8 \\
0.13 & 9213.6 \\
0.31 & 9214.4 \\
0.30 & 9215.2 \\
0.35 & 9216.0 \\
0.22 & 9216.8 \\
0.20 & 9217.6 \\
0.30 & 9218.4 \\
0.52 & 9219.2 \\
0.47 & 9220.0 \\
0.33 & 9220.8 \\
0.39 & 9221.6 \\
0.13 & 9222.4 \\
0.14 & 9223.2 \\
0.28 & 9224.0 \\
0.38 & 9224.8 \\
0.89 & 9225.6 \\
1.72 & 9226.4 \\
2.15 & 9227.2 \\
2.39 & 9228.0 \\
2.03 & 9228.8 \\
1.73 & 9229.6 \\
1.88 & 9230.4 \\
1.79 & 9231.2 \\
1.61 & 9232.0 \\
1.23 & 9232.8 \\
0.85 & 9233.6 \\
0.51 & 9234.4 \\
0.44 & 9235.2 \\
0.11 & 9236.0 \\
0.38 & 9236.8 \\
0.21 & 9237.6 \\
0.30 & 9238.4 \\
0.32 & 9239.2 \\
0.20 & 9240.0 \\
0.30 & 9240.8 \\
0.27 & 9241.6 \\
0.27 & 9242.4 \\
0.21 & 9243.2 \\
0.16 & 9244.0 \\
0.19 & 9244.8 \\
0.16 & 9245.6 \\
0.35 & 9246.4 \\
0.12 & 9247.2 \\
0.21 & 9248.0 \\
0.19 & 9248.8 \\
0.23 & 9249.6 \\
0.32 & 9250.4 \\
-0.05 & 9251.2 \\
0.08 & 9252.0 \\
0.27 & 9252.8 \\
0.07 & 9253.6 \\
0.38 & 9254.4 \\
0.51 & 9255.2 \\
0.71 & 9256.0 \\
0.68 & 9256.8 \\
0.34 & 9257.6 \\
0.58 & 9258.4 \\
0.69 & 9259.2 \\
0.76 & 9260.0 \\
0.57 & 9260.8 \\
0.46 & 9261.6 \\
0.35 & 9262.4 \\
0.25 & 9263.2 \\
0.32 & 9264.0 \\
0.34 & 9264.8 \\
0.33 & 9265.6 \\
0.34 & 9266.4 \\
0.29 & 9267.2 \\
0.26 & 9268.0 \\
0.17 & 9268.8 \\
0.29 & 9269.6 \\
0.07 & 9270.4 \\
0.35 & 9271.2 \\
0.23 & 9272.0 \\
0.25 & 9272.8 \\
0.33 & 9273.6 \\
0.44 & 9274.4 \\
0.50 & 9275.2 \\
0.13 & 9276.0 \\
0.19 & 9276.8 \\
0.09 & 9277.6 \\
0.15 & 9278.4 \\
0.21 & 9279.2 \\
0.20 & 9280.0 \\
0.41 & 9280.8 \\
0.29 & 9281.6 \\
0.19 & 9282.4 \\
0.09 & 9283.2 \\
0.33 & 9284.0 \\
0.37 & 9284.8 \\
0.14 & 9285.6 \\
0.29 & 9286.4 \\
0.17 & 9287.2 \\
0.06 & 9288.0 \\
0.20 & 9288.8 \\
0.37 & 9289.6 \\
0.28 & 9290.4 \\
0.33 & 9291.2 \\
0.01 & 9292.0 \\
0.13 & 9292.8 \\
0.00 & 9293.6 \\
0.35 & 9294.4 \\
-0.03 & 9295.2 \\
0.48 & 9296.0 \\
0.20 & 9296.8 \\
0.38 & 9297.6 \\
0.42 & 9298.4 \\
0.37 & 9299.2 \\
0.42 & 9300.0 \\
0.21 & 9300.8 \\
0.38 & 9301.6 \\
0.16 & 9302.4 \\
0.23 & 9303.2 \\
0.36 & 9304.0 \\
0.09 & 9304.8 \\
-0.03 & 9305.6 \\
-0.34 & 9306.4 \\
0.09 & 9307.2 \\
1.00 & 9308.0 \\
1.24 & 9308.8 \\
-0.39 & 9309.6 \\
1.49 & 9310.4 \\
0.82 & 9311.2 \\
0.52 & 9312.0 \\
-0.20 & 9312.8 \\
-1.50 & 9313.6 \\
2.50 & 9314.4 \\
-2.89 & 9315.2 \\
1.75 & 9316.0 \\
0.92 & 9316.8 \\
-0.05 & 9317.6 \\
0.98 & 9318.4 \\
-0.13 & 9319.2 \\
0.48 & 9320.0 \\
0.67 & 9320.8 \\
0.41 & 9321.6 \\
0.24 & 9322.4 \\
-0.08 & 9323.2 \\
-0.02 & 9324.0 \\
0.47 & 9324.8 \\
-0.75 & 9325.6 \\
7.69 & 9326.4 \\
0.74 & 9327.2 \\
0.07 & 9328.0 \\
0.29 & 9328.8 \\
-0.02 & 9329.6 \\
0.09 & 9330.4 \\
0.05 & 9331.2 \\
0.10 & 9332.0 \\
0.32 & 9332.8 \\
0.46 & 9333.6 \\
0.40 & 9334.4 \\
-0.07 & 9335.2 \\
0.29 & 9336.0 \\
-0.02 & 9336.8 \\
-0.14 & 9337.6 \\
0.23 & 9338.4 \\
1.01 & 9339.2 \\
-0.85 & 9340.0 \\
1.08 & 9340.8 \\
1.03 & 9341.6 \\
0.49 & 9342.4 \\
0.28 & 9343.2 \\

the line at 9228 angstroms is Halpha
